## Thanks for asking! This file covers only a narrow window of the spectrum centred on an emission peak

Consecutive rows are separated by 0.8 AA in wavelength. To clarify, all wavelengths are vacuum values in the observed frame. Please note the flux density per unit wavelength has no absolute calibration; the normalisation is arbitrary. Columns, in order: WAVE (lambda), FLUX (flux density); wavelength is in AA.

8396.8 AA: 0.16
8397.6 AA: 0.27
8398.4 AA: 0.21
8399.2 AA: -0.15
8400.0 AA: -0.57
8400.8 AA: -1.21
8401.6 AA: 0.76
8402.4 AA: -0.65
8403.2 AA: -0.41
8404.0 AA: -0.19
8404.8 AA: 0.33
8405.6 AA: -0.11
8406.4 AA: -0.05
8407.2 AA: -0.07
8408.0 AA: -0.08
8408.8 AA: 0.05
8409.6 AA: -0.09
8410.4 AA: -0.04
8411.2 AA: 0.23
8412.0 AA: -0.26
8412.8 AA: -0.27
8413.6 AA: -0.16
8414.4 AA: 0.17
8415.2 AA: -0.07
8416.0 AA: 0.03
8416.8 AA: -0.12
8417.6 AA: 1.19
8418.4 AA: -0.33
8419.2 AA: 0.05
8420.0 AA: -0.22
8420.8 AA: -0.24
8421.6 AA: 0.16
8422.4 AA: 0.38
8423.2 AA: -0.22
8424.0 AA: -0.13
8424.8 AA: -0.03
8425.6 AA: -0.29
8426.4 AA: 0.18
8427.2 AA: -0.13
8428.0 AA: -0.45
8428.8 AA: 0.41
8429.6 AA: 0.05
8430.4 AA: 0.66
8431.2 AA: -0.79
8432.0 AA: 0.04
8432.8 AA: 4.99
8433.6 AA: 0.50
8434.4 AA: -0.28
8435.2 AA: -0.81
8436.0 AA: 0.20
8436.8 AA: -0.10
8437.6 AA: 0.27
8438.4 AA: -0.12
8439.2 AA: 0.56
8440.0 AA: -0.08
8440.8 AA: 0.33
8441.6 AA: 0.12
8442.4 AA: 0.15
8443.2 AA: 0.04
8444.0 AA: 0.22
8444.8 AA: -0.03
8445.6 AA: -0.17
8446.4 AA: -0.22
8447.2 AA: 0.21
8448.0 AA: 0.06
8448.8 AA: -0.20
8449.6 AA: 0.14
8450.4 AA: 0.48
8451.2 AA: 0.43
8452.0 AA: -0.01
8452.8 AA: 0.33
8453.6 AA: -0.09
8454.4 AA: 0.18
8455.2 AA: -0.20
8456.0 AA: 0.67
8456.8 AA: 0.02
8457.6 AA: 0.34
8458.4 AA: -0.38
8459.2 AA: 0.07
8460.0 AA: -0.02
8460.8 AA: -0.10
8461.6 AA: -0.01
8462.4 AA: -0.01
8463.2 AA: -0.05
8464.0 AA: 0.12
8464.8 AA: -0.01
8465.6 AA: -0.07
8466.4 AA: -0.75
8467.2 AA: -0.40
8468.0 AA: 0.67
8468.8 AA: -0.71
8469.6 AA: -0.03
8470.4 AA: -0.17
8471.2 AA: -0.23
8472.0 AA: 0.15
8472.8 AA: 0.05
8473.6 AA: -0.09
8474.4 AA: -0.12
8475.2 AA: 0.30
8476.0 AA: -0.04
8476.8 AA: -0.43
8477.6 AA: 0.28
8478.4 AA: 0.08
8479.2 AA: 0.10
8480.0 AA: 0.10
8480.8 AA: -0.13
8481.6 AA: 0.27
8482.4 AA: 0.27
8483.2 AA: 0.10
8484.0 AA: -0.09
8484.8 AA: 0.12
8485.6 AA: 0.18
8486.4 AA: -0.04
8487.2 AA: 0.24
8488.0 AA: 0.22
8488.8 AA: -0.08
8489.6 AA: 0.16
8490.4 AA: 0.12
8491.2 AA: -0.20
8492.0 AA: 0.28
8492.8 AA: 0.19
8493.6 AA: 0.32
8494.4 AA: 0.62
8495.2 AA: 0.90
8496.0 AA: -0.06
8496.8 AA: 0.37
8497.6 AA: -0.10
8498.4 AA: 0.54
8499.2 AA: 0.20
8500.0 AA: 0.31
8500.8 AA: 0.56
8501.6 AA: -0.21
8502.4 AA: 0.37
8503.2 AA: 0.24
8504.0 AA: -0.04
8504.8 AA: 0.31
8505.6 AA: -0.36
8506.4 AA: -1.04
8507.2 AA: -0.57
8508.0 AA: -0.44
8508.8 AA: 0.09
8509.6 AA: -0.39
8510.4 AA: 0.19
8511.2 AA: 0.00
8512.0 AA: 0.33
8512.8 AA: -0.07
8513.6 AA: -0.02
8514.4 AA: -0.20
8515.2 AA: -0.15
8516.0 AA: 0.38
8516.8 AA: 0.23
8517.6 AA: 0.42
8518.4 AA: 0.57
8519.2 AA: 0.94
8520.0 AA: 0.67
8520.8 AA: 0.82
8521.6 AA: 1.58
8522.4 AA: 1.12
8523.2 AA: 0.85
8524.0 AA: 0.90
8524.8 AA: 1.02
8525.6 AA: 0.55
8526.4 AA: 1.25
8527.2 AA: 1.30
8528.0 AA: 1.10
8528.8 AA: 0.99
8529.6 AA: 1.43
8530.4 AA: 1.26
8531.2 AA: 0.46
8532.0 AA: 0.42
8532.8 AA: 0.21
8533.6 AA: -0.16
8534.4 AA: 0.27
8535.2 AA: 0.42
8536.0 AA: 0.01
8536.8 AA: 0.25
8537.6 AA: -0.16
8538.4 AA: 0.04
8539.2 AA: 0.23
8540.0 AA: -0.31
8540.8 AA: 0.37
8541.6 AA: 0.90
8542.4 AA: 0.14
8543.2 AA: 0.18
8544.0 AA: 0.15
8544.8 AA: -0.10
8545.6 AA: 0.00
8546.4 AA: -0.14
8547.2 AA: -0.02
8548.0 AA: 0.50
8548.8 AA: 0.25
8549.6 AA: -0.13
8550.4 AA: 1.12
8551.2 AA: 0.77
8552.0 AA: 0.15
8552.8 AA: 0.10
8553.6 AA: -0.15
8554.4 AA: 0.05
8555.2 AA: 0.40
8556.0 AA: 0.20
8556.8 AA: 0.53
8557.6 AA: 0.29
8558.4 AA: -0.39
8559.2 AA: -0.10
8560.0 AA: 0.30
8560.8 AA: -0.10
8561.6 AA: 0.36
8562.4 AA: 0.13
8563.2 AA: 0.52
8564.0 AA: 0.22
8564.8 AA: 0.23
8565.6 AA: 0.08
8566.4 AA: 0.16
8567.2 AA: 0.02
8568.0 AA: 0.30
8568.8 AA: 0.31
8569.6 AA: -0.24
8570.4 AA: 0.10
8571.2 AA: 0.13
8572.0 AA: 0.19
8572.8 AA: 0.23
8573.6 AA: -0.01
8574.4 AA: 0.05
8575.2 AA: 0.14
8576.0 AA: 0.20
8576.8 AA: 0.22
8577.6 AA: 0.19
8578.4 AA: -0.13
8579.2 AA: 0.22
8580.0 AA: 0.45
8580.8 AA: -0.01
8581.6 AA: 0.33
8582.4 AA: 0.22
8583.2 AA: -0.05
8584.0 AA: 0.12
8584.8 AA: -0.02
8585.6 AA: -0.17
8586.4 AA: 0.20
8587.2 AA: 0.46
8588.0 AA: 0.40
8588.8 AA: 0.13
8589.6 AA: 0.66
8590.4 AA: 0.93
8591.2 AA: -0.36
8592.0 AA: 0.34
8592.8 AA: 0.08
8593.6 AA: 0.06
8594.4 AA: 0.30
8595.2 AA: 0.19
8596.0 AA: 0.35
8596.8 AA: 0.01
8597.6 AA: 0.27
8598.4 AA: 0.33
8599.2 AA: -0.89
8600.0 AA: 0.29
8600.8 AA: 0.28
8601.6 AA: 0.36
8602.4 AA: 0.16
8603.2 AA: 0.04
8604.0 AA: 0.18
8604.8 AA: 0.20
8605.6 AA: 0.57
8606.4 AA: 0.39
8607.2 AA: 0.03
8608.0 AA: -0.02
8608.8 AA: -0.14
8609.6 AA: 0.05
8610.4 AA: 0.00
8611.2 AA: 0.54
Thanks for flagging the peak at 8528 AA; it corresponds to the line [O II] 3727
